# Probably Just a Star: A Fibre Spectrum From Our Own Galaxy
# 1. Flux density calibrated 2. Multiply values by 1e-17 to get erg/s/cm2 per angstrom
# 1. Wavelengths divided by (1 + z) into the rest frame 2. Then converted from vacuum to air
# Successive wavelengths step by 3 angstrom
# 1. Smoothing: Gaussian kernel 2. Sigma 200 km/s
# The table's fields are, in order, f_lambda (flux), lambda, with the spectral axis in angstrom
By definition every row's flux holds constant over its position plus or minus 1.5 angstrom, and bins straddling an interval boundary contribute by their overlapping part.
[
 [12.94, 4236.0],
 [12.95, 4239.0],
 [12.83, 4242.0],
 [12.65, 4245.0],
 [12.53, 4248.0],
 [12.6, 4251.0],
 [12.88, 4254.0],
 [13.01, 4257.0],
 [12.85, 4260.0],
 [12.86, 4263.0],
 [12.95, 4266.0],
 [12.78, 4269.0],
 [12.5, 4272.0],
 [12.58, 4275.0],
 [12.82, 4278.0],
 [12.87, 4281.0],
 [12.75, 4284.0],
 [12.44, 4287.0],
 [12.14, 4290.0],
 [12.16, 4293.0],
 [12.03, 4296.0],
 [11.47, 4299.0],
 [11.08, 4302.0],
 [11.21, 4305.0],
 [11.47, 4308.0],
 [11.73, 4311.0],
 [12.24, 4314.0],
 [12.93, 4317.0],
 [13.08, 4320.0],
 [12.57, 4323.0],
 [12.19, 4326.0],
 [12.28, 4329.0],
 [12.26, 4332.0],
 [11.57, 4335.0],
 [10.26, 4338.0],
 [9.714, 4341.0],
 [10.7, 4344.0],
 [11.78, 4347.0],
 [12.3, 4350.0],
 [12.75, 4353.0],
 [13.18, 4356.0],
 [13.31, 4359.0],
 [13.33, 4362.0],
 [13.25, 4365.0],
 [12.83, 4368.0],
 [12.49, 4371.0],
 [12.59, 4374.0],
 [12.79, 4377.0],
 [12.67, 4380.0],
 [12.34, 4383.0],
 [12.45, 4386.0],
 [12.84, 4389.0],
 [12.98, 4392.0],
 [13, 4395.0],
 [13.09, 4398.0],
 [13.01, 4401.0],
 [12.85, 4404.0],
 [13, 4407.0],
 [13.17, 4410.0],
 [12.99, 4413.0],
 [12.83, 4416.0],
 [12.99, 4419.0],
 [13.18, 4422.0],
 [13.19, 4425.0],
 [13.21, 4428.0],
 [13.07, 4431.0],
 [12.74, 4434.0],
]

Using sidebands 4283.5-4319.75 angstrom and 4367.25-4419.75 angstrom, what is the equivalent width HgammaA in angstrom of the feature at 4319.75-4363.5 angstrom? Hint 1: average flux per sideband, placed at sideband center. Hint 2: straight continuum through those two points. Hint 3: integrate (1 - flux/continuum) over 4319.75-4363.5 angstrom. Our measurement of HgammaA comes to 1.05 angstrom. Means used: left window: 12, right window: 12.8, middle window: 12.1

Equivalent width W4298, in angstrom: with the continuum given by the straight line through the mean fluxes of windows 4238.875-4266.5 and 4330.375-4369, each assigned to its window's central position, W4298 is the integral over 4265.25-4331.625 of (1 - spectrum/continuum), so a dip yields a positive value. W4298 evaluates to 1.0 angstrom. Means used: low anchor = 12.8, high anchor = 12.1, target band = 12.3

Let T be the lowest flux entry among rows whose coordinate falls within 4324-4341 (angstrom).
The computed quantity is 9.714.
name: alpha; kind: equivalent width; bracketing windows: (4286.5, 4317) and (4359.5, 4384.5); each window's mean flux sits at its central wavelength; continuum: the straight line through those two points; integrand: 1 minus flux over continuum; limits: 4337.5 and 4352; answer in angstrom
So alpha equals 1.60 angstrom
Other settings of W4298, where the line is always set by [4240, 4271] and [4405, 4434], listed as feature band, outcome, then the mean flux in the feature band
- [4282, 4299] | 0.79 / 12.2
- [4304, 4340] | 2.61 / 12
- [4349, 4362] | -0.01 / 13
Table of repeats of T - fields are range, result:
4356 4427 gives 12.34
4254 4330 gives 11.08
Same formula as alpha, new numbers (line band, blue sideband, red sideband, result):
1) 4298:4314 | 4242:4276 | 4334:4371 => 1.2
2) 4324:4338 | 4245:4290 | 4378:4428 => 1.0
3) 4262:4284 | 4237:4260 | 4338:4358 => -0.4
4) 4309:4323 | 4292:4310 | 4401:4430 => -0.8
